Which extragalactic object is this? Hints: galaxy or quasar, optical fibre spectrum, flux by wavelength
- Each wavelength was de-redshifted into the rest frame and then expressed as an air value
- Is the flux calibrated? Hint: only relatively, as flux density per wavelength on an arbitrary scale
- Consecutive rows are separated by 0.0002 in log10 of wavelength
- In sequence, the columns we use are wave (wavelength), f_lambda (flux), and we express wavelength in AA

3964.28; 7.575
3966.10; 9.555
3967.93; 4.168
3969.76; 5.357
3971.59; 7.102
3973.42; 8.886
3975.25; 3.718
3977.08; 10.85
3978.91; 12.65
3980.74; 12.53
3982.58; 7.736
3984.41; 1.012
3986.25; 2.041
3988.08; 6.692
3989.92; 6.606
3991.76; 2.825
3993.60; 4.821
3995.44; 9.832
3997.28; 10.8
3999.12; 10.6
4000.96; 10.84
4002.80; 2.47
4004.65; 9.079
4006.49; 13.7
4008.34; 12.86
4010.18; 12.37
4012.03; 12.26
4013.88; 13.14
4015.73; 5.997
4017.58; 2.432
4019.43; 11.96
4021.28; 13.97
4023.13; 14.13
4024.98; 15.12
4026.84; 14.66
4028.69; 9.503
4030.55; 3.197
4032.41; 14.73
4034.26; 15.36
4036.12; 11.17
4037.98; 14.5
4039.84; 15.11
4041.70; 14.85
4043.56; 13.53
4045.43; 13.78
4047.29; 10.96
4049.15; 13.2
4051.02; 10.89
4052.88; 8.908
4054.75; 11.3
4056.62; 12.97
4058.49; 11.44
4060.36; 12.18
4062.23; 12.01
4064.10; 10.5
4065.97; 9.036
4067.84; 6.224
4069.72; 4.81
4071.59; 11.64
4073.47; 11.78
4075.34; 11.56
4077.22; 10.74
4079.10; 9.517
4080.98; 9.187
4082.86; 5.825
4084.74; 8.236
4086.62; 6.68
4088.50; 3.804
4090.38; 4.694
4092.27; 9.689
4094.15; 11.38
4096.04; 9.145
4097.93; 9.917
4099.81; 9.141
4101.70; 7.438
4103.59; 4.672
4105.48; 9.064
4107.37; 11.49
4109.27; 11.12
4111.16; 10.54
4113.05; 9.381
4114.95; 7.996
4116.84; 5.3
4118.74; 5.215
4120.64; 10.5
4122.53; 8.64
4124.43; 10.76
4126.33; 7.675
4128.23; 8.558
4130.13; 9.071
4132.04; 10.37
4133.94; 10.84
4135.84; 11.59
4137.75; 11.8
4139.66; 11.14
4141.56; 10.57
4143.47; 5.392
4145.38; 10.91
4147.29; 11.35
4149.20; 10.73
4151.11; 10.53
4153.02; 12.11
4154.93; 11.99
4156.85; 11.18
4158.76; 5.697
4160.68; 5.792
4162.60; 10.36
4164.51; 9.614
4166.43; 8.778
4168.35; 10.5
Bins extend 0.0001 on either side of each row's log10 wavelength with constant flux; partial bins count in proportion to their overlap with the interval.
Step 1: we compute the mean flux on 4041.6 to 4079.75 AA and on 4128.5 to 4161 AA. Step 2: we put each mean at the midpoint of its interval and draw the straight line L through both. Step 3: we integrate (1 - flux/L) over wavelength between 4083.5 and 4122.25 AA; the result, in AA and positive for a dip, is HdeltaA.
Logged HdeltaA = 8.4 AA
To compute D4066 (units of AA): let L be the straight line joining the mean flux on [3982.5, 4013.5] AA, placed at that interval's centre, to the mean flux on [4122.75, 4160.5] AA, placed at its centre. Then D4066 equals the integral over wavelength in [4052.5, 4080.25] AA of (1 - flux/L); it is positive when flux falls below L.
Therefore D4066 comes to -4.0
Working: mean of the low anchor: 8.14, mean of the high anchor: 10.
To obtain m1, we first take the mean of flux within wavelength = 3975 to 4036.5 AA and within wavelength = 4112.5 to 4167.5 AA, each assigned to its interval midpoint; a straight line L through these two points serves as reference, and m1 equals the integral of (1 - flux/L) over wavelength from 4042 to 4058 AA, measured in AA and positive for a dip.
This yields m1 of -4.3 AA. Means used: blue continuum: 9.52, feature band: 12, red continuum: 9.45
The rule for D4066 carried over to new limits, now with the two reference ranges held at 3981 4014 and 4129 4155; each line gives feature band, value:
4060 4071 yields 0.3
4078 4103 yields 4.4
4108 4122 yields 2.0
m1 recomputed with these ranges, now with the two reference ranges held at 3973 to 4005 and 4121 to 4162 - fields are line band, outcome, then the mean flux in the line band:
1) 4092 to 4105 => 0.60 AA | 8.73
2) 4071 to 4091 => 0.75 AA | 8.52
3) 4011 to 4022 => -2.91 AA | 9.9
